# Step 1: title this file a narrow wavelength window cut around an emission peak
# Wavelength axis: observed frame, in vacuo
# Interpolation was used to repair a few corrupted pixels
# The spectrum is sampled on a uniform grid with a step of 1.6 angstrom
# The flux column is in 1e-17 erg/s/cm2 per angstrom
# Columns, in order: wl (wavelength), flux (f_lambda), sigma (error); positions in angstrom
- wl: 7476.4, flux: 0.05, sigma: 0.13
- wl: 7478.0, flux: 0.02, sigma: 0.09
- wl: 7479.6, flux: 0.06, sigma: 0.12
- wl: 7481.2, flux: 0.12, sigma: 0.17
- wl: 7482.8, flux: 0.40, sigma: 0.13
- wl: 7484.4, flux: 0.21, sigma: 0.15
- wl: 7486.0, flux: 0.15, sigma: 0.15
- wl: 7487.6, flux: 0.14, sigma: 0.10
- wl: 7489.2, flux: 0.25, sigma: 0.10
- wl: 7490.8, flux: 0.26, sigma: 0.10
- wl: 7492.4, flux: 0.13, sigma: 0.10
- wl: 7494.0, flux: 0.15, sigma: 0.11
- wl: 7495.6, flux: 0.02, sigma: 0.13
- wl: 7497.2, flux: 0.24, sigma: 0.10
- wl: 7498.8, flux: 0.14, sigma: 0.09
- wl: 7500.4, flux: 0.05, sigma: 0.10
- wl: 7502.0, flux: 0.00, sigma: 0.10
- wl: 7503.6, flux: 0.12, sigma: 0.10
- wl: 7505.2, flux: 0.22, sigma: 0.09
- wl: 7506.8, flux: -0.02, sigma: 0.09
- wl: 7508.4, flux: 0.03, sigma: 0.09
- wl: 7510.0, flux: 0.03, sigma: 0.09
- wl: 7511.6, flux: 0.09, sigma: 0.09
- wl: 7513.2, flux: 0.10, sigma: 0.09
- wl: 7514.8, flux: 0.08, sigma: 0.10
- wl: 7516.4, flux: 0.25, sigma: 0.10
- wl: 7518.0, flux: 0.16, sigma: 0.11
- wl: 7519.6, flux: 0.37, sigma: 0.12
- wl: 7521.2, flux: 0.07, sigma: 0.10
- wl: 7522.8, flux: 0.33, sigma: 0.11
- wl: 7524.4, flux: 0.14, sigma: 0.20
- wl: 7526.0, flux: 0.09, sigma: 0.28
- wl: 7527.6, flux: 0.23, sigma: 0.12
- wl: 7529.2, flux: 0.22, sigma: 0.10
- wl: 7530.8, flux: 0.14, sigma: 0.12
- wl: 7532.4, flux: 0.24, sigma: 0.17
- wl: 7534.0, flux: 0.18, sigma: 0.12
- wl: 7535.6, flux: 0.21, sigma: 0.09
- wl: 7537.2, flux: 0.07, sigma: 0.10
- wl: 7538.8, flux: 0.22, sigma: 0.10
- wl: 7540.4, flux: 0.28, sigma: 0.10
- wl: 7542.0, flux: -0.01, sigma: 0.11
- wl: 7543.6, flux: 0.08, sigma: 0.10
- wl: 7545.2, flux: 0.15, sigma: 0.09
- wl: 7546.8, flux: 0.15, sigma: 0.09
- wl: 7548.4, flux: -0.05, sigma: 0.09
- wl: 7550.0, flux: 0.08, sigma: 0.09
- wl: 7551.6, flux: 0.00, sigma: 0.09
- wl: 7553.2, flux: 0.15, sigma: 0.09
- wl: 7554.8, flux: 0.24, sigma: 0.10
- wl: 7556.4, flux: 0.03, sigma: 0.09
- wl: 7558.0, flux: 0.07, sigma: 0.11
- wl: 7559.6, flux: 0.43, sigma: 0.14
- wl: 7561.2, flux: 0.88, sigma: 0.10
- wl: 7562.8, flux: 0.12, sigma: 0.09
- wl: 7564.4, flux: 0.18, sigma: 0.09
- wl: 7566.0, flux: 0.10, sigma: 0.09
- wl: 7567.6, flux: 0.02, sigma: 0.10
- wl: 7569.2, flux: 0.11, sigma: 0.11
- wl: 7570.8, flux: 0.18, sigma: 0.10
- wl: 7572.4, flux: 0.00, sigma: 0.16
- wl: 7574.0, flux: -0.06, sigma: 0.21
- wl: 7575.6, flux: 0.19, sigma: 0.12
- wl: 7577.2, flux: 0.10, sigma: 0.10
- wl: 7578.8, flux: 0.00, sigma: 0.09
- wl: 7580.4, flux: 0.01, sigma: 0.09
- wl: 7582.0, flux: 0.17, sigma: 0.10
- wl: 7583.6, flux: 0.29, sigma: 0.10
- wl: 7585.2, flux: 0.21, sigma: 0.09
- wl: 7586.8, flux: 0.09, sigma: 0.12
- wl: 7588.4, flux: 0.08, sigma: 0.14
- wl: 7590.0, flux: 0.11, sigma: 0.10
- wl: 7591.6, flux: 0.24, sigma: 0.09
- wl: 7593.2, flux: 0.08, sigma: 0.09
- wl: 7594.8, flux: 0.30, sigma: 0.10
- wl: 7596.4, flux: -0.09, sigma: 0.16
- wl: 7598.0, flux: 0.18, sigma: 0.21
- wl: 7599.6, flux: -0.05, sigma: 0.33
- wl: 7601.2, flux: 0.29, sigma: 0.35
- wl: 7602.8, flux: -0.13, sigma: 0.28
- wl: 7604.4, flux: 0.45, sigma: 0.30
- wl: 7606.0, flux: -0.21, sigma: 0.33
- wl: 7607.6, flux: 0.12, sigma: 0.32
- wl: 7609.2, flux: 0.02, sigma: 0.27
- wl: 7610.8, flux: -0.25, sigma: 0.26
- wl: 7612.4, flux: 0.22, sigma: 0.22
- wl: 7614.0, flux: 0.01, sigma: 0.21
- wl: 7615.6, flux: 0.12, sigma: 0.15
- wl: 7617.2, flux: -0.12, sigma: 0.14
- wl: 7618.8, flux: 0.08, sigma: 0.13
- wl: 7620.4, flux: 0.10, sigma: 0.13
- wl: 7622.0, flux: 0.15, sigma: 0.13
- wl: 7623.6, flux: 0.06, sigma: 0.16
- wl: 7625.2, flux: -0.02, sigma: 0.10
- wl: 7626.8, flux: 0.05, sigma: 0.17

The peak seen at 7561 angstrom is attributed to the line H-alpha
